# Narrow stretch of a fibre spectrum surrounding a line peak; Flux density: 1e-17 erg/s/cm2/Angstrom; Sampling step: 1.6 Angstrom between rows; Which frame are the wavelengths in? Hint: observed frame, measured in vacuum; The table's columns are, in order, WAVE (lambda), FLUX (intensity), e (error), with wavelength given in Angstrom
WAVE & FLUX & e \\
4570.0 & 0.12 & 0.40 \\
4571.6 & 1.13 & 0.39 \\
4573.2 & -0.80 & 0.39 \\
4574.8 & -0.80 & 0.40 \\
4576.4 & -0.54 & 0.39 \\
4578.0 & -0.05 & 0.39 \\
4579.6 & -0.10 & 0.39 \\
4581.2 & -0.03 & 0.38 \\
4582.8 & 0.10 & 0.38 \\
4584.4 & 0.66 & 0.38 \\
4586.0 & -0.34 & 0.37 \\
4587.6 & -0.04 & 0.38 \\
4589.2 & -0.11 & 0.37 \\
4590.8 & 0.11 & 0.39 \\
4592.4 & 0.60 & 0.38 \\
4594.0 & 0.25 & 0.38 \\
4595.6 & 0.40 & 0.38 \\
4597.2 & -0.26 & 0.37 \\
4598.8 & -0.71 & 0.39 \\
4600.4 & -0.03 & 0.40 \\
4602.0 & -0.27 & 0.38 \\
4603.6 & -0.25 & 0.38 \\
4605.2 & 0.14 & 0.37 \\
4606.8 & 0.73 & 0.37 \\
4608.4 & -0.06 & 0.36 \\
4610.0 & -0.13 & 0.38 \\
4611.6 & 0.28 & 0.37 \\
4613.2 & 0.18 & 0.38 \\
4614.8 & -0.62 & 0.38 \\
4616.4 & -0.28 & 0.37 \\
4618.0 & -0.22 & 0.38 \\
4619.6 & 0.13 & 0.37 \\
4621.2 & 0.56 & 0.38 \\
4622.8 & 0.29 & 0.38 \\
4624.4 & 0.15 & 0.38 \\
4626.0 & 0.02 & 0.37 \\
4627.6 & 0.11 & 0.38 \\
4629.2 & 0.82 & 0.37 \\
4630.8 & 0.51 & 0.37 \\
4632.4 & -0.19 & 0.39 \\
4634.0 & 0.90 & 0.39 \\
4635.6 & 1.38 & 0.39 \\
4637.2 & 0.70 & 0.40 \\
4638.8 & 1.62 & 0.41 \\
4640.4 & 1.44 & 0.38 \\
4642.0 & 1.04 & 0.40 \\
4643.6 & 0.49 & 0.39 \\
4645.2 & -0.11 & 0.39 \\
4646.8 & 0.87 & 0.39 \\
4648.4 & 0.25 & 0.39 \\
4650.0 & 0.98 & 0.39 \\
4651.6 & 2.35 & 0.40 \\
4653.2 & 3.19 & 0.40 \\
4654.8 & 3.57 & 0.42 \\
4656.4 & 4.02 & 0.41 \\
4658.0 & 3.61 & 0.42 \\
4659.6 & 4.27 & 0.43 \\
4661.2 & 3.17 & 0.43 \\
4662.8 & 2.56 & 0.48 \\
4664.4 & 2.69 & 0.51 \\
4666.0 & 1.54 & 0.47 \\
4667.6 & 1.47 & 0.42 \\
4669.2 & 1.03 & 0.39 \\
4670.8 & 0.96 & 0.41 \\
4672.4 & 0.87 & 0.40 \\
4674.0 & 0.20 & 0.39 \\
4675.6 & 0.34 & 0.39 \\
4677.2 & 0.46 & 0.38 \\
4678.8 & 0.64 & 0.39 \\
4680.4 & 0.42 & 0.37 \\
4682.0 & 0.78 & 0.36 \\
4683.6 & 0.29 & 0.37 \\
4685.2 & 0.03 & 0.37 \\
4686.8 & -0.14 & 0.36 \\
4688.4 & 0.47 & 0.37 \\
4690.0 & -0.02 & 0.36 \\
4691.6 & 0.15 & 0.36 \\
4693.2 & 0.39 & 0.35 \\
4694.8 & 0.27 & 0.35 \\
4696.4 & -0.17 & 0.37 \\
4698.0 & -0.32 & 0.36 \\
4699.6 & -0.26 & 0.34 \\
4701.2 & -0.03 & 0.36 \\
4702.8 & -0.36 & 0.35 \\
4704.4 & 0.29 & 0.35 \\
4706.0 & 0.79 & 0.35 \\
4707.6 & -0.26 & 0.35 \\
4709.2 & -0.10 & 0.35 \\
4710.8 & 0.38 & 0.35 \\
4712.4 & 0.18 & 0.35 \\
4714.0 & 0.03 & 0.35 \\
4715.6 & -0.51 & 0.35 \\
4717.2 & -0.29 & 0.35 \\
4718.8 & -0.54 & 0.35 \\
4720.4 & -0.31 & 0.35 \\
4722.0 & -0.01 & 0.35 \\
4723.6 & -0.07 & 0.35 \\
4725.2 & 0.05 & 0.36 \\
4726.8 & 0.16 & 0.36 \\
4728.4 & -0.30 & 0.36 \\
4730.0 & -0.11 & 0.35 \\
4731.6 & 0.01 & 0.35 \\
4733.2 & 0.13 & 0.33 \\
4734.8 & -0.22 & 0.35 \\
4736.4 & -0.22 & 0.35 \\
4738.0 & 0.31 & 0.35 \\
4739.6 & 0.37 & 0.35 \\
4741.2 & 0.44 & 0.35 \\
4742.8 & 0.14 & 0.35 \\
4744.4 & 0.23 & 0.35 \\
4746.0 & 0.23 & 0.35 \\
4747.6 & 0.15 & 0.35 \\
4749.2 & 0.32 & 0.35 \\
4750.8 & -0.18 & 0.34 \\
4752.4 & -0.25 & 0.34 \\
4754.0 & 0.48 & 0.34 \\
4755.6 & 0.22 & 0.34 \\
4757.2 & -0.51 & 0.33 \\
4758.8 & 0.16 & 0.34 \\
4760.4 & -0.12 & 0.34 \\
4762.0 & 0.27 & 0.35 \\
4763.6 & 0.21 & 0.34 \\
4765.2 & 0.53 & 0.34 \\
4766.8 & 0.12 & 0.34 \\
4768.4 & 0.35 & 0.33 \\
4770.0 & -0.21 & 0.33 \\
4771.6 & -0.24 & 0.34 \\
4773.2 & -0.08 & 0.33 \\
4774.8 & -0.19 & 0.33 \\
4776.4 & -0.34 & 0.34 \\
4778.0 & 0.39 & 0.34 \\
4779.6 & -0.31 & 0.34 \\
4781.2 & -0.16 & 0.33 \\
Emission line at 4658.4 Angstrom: Lyman alpha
